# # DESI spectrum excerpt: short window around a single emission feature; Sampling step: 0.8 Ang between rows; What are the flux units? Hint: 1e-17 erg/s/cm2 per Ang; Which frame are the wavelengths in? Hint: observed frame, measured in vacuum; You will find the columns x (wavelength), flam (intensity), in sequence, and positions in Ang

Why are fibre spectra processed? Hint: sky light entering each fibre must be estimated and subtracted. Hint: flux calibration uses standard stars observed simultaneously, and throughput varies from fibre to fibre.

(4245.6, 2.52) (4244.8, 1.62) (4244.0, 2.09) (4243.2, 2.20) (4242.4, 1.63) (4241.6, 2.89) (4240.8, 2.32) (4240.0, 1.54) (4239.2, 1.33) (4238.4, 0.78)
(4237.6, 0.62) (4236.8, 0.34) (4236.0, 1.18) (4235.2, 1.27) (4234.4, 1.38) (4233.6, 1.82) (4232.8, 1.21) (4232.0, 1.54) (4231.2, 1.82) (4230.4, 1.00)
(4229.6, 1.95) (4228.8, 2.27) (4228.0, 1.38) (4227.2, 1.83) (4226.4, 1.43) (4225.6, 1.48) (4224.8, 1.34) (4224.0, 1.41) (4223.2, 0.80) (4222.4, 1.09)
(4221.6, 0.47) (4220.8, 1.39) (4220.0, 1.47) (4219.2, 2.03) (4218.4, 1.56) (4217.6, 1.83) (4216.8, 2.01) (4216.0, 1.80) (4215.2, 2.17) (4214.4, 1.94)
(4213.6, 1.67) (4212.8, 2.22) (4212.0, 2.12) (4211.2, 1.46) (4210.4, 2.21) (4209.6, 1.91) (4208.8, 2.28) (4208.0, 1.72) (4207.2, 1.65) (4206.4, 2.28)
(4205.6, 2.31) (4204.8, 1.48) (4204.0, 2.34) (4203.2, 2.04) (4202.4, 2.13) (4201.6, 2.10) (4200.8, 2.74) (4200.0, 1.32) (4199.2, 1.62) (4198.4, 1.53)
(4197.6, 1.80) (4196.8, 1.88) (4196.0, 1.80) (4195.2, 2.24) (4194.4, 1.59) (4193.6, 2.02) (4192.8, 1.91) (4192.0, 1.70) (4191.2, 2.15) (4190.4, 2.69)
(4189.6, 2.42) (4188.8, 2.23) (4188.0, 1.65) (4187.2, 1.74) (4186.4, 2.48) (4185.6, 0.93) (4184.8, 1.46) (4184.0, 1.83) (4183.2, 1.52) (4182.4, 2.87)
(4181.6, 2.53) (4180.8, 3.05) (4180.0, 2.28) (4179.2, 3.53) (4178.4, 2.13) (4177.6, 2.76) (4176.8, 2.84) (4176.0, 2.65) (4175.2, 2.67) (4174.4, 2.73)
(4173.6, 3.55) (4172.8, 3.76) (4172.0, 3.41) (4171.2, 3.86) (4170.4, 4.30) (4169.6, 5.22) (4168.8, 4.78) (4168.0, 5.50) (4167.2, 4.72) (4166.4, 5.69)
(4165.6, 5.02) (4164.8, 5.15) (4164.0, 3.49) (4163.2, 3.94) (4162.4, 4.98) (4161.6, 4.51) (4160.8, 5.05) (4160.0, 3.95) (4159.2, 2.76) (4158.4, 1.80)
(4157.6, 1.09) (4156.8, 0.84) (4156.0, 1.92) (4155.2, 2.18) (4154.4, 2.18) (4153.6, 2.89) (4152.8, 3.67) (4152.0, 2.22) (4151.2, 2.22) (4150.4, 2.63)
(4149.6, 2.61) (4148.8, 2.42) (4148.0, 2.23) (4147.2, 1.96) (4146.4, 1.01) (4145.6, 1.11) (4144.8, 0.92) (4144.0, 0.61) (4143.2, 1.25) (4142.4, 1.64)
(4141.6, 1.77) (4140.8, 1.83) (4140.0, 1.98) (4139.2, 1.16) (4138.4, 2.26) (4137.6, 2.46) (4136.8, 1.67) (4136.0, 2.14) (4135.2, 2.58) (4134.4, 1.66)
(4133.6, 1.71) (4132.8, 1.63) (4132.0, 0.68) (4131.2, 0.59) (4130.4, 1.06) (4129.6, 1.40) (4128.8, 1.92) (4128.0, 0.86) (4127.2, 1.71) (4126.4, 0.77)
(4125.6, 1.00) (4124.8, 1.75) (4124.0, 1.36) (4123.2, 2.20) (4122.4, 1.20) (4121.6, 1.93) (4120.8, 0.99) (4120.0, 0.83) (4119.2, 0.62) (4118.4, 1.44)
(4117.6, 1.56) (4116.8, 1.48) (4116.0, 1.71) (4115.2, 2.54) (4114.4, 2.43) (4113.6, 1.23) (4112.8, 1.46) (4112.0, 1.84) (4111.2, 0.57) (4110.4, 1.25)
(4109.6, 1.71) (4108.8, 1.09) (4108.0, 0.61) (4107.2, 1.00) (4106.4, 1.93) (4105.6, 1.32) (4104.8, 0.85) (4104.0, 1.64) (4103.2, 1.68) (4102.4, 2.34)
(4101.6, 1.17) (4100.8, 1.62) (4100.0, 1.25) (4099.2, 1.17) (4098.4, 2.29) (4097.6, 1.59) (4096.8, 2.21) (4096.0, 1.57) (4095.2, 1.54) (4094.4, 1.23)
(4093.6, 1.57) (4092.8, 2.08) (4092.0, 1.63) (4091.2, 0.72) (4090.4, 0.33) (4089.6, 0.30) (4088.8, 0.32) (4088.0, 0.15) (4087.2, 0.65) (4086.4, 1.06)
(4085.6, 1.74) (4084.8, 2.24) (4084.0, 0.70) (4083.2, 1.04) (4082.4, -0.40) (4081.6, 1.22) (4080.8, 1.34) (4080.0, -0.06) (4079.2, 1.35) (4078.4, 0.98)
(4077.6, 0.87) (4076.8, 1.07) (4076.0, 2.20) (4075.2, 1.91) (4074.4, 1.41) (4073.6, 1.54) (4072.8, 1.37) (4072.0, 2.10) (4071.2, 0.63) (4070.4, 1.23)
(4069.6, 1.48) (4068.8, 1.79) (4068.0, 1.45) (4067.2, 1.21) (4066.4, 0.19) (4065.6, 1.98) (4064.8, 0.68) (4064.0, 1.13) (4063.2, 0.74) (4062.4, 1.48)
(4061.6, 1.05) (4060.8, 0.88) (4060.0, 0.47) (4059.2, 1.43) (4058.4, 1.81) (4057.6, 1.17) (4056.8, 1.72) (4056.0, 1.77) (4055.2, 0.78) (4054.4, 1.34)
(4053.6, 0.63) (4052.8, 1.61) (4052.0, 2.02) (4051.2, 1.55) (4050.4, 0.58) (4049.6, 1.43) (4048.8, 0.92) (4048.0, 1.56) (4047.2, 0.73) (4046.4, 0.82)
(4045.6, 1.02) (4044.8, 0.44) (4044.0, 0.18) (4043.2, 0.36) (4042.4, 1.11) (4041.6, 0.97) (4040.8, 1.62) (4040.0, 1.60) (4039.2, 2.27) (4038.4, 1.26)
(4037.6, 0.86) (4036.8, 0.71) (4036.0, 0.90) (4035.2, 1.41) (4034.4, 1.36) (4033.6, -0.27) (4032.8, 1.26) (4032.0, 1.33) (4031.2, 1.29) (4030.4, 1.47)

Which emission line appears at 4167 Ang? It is Lyman alpha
